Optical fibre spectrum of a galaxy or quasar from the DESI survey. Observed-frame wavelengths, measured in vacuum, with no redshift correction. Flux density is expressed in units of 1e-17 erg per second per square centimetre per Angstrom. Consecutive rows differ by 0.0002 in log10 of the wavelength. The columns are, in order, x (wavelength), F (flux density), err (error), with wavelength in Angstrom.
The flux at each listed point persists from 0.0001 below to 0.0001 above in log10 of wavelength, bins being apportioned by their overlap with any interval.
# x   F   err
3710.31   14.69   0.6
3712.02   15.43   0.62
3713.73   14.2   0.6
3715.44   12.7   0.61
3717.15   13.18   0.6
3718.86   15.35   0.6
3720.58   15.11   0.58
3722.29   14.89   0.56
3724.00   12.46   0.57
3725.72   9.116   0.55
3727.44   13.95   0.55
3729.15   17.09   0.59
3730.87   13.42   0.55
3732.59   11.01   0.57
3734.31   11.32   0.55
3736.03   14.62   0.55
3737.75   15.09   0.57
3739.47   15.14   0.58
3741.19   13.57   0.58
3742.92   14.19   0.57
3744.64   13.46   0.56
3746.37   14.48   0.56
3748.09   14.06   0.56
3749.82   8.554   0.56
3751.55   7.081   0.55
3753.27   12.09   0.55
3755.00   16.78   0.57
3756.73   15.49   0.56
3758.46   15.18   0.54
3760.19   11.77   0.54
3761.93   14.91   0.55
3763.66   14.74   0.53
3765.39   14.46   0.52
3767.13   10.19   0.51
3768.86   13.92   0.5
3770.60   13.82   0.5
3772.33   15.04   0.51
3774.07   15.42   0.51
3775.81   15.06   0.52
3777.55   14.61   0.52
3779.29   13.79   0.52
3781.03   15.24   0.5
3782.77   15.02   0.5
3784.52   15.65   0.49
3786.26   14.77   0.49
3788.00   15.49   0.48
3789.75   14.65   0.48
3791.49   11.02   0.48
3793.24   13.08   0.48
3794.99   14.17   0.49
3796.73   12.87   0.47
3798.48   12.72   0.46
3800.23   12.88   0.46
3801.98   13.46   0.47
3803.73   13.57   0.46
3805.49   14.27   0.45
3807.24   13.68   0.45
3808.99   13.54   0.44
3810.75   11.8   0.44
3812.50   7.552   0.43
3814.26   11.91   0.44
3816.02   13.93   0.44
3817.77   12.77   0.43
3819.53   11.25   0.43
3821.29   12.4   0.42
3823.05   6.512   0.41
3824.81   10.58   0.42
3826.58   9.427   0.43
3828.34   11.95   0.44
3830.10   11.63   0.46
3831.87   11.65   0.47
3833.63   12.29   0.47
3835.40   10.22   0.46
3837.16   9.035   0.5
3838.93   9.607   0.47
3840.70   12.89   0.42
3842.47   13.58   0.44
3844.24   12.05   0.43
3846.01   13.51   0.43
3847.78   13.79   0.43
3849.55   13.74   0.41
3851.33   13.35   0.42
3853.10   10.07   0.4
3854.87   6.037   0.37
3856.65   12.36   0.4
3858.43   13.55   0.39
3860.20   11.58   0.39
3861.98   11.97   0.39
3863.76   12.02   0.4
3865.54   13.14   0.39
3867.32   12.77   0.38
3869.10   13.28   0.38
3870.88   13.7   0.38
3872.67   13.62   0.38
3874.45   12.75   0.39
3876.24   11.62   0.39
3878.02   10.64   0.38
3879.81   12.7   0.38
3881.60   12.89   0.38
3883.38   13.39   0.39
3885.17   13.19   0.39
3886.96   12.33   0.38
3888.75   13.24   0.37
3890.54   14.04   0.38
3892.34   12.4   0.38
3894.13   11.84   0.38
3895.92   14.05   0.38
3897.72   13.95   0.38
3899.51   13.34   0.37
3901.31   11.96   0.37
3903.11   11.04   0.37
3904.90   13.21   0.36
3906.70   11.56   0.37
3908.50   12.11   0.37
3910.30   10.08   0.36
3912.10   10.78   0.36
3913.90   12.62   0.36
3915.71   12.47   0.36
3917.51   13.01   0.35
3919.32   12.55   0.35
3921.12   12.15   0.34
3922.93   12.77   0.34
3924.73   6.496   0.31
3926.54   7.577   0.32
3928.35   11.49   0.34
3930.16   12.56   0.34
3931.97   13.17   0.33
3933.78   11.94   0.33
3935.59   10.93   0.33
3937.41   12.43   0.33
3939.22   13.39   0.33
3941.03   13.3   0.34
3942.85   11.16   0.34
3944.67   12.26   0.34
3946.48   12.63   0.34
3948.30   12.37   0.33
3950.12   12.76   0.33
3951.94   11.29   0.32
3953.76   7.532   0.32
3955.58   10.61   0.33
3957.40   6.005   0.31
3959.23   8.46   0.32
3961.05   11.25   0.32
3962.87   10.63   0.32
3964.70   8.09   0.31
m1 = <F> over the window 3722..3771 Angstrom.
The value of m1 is 13.3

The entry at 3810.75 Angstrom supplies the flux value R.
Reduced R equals 11.8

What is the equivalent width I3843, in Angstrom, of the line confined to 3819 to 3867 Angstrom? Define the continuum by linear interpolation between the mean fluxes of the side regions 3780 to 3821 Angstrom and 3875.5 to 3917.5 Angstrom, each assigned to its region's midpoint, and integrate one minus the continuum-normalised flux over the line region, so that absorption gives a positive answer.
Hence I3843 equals 5.1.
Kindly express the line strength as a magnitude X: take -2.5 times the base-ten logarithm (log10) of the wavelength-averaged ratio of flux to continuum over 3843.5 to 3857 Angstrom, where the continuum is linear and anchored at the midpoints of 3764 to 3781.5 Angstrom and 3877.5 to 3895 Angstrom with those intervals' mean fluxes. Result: 0.115 mag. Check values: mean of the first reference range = 14.2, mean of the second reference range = 12.7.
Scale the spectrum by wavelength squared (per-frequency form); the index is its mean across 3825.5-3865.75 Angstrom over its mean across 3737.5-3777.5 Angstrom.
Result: 0.90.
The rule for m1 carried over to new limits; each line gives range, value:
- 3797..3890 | 12.1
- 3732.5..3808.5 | 13.7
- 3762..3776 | 14.1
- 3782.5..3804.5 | 13.8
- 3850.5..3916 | 12.3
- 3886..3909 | 12.7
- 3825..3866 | 11.7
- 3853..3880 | 12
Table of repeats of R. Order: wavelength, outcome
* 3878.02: 10.64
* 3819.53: 11.25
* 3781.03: 15.24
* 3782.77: 15.02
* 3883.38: 13.39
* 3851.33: 13.35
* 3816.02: 13.93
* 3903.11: 11.04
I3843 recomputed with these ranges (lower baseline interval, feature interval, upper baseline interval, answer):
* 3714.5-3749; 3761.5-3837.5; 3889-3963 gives 0.6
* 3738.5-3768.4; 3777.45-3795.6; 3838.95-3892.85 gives -1.7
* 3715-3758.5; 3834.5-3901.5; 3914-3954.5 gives -0.7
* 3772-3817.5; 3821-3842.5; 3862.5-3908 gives 4.1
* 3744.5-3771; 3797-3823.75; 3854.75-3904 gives 1.5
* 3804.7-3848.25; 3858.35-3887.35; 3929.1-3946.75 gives -1.7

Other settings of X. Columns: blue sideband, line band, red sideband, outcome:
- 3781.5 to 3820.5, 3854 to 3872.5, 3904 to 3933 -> 0.018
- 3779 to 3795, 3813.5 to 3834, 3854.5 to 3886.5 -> 0.187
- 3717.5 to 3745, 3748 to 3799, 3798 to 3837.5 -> -0.082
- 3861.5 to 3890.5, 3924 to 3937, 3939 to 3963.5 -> 0.068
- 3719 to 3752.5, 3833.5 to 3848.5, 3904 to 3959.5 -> 0.030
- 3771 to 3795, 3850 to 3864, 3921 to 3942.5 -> 0.141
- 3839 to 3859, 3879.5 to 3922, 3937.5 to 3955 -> -0.048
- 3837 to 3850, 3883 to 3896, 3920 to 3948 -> -0.084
